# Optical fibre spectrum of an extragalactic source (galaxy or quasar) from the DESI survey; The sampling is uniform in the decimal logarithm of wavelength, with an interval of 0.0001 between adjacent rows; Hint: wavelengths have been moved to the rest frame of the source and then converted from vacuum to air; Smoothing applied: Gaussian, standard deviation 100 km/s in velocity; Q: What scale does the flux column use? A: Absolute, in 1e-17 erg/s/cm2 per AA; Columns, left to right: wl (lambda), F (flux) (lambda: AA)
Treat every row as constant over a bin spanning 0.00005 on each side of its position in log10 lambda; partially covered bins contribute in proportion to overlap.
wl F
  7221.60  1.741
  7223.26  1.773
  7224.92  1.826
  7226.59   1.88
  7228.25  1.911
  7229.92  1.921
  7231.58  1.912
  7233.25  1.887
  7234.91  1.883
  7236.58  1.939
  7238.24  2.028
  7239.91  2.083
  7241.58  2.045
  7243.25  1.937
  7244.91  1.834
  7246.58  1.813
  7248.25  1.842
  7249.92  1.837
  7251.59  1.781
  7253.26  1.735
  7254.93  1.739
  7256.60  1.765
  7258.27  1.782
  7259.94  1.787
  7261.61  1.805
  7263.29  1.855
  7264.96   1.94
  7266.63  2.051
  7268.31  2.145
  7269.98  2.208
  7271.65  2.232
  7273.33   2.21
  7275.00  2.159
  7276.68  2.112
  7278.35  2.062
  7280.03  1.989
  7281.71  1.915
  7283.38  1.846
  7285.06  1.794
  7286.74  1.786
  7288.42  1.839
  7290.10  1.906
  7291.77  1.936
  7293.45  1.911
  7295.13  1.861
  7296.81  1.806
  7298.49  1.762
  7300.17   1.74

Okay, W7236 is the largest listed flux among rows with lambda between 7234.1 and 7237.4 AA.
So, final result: 1.939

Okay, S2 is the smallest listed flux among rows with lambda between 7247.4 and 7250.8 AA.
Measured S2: 1.837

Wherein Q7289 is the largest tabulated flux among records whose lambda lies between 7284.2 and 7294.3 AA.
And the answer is 1.936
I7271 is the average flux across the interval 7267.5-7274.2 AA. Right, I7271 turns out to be 2.2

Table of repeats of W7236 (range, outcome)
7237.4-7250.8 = 2.083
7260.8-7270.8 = 2.208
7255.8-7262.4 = 1.805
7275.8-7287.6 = 2.112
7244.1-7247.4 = 1.834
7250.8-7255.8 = 1.781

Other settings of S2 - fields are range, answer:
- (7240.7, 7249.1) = 1.813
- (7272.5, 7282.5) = 1.915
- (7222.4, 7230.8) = 1.773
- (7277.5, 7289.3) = 1.786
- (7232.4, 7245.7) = 1.834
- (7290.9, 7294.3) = 1.911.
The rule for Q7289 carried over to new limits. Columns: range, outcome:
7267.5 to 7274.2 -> 2.232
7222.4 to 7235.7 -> 1.921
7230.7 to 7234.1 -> 1.912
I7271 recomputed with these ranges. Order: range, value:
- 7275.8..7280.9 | 2.05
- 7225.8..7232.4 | 1.91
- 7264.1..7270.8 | 2.09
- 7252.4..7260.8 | 1.76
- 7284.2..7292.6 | 1.85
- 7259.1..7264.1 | 1.81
